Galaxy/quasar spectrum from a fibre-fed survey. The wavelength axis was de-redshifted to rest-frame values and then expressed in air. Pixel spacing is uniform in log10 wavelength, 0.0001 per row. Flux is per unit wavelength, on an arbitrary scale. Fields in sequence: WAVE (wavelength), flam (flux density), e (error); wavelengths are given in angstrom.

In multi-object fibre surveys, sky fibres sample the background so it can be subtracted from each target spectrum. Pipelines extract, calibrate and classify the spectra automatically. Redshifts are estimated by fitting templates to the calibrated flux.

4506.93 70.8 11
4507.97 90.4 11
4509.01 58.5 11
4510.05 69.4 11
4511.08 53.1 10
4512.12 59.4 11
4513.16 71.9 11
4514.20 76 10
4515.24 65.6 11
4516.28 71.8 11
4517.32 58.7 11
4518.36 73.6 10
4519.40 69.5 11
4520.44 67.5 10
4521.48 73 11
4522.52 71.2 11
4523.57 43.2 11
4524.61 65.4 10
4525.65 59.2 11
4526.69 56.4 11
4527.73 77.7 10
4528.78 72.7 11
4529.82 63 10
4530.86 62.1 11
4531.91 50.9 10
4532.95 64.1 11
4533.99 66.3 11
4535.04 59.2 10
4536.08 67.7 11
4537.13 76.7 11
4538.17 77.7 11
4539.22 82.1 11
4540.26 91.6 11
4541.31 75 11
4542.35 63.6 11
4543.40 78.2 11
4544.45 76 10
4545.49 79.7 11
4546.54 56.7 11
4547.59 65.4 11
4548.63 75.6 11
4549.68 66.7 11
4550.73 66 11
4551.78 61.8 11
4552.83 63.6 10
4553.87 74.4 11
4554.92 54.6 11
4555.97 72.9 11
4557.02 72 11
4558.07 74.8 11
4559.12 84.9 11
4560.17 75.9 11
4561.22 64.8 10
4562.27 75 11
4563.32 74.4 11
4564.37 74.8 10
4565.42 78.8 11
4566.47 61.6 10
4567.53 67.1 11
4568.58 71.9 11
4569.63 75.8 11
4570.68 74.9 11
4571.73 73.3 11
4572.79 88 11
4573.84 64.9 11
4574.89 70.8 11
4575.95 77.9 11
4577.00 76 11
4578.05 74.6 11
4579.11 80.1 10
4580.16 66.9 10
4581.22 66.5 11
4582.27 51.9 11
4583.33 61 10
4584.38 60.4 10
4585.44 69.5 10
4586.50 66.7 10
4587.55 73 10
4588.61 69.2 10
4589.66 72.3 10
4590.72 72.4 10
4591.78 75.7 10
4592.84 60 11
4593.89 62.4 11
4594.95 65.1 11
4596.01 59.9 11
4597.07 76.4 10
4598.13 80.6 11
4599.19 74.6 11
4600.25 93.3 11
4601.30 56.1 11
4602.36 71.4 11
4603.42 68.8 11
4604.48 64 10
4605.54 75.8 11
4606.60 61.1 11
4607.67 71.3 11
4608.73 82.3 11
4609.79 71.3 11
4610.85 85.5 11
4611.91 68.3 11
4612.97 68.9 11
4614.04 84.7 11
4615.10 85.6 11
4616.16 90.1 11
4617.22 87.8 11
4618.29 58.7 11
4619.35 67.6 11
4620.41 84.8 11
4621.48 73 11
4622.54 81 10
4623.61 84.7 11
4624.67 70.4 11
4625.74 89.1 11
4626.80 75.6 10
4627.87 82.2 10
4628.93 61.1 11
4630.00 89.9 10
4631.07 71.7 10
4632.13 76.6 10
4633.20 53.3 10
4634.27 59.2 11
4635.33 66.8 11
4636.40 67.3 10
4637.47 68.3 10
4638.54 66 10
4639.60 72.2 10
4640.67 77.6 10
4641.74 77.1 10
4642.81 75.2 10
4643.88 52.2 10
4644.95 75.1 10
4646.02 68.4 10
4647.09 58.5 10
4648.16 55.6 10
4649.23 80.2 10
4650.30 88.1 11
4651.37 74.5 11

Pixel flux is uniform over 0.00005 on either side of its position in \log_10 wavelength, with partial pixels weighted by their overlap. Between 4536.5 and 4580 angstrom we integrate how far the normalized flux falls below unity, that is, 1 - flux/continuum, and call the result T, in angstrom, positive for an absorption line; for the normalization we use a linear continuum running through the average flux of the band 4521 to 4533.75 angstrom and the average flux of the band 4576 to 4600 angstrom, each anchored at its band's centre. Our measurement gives -4.29 angstrom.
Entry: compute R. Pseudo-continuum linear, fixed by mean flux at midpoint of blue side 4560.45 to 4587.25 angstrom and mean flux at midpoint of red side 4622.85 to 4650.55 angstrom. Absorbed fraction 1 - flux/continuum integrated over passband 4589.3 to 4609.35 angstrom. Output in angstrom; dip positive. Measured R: 0.1 angstrom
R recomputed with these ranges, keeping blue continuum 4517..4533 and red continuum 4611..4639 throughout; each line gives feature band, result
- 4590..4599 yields 0.26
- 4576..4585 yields 0.28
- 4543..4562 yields -0.88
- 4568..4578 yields -0.81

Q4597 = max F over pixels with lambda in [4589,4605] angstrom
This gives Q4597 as 93.3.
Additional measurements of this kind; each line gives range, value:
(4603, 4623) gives 90.1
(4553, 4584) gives 88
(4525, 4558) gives 91.6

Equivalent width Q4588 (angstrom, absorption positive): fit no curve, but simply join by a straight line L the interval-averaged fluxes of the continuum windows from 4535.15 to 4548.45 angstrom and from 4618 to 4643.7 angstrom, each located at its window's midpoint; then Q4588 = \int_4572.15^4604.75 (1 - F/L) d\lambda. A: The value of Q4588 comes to 1.4 angstrom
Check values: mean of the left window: 73.8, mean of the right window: 72.7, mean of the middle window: 70.1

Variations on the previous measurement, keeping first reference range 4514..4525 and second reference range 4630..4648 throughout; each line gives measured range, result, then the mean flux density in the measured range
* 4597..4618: -2.4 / 75.7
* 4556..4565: -1.0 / 74.5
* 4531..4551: -1.0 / 70.4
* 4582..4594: 0.2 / 66.7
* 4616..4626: -1.5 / 78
